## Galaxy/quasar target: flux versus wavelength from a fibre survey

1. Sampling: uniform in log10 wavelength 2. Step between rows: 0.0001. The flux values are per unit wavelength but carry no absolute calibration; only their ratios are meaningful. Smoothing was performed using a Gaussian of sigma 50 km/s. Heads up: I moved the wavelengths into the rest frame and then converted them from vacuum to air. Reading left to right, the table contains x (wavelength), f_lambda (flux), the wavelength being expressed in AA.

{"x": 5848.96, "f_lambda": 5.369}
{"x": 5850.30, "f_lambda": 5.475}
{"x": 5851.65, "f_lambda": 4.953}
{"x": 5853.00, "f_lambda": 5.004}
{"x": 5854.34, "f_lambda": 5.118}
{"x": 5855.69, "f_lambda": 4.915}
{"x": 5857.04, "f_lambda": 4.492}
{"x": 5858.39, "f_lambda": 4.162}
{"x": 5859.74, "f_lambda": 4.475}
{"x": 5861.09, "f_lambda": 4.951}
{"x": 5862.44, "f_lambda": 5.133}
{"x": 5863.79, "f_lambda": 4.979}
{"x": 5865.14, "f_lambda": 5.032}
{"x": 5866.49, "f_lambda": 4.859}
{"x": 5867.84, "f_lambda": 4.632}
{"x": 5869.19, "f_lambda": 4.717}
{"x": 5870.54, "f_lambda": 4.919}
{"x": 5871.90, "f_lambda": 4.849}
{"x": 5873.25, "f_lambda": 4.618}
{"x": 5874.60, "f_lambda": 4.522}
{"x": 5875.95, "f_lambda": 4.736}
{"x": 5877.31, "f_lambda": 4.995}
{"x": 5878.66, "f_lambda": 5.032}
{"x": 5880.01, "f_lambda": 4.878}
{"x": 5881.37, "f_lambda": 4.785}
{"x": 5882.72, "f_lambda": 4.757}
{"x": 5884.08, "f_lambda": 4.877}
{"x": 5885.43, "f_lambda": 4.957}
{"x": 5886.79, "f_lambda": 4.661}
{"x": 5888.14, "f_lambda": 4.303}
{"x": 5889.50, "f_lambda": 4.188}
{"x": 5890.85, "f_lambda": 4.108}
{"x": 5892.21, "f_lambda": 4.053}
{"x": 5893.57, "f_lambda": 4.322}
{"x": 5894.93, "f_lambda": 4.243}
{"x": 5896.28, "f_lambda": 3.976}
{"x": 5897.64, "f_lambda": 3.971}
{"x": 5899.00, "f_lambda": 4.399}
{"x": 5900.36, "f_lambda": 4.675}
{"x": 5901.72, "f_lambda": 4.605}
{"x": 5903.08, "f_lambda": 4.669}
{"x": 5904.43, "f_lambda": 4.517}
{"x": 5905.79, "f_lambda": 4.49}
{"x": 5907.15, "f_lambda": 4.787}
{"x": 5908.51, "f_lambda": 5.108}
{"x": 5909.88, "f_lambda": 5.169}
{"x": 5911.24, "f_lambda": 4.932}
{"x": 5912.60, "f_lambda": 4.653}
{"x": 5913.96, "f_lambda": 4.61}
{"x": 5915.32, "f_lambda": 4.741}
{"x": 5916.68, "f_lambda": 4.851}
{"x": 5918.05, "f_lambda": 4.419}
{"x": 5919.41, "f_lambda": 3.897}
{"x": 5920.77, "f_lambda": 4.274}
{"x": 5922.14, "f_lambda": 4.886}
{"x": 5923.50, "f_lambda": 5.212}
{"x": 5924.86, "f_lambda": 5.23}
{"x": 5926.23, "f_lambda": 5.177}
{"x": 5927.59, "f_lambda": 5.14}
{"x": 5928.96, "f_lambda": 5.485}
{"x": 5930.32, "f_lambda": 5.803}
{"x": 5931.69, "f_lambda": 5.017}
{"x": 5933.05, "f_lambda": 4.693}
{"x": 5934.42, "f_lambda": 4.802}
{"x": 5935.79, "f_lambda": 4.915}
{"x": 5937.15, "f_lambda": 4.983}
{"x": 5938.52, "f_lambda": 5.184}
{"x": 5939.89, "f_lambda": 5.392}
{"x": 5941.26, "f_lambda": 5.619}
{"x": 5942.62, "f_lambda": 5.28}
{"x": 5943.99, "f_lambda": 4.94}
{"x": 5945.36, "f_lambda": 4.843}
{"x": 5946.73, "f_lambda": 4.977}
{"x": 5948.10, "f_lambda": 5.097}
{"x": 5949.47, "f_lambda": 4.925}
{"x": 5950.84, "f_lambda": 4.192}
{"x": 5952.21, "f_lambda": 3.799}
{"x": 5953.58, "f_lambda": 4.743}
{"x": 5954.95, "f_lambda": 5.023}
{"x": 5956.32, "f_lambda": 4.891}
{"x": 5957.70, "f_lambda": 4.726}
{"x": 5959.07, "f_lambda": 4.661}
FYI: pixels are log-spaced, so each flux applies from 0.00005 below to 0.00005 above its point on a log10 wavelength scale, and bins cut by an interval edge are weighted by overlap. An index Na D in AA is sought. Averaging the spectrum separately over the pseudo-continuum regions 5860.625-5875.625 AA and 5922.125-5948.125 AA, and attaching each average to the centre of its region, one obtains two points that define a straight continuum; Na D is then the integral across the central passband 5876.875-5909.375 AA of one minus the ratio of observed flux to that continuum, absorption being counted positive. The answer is 2.57 AA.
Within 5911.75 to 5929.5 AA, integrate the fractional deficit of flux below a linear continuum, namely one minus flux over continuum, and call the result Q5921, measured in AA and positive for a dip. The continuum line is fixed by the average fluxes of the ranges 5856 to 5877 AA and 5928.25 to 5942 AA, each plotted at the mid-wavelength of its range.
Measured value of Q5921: 1.0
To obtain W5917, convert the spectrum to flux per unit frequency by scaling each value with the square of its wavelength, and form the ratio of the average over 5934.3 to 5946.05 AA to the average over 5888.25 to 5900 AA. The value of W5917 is 1.2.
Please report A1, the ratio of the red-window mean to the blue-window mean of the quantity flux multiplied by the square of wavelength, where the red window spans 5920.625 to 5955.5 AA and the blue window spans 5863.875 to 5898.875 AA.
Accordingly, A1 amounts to 1.1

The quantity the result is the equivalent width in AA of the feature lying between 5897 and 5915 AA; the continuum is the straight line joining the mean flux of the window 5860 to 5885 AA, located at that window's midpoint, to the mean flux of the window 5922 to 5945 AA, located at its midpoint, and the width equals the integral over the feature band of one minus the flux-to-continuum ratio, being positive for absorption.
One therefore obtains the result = 1.28 AA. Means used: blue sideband 4.84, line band 4.66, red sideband 5.17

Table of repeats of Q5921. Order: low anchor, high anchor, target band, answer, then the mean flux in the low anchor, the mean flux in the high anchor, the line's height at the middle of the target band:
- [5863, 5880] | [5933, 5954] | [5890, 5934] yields 1.7 AA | 4.83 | 4.91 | 4.87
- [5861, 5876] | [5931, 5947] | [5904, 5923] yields 1.1 AA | 4.83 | 5.06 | 4.97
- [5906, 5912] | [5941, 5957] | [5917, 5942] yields -0.6 AA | 4.95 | 4.84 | 4.89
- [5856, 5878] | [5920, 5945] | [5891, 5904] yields 1.6 AA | 4.76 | 5.11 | 4.92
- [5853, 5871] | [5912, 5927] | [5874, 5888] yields -0.1 AA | 4.81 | 4.73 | 4.78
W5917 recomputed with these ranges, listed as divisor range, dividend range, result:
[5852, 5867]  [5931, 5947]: 1.07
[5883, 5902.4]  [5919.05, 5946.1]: 1.17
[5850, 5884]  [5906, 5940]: 1.04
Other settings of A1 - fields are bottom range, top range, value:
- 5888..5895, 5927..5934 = 1.26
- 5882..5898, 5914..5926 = 1.09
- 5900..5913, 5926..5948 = 1.09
